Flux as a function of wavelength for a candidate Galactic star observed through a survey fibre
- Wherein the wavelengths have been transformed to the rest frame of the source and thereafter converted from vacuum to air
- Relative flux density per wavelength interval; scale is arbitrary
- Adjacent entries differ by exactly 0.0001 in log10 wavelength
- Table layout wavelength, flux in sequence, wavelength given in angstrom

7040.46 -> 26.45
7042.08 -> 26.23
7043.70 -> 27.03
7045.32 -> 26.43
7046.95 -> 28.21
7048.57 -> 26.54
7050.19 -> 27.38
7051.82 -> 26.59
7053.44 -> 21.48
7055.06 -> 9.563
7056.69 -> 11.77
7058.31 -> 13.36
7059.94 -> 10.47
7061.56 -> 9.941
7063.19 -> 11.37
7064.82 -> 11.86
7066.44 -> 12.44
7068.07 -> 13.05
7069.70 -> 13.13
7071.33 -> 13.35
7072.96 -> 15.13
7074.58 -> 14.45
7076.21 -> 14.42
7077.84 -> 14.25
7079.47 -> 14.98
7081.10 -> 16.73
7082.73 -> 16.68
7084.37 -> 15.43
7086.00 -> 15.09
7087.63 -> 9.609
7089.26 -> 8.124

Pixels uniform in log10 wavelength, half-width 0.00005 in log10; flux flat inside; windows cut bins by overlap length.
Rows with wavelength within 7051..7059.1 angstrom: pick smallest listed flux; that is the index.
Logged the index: 9.563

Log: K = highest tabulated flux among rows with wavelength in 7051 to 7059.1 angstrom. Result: 26.59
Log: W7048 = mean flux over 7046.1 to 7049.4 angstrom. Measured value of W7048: 27.4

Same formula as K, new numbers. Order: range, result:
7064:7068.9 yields 13.05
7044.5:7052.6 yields 28.21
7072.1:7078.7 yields 15.13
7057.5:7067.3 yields 13.36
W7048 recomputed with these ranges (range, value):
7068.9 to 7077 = 14.1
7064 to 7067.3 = 12.2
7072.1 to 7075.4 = 14.8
